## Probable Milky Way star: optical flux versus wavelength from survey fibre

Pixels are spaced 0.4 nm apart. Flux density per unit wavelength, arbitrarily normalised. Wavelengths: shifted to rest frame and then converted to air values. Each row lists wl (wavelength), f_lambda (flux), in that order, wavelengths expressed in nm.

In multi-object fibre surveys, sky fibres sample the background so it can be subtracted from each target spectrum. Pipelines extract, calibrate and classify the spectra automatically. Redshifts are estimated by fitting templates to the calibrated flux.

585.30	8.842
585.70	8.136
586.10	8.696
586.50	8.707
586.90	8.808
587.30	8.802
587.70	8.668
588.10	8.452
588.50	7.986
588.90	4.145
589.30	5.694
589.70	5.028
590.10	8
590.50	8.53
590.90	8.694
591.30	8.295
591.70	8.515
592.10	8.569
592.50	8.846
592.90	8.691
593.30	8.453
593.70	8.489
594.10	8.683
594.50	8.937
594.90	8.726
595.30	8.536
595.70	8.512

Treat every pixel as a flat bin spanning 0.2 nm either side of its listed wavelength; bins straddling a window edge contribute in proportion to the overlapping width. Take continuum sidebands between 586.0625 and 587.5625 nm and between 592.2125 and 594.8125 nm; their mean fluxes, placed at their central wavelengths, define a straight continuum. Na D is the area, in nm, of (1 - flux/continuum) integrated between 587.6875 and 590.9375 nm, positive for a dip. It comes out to 0.61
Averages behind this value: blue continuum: 8.76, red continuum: 8.68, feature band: 7.09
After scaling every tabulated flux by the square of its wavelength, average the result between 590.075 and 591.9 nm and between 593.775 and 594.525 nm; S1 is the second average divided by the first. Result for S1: 1.0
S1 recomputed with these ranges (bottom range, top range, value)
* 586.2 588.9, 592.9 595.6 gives 1.07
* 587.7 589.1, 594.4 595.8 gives 1.25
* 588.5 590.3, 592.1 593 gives 1.48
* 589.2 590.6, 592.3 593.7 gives 1.29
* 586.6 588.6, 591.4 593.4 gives 1.02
